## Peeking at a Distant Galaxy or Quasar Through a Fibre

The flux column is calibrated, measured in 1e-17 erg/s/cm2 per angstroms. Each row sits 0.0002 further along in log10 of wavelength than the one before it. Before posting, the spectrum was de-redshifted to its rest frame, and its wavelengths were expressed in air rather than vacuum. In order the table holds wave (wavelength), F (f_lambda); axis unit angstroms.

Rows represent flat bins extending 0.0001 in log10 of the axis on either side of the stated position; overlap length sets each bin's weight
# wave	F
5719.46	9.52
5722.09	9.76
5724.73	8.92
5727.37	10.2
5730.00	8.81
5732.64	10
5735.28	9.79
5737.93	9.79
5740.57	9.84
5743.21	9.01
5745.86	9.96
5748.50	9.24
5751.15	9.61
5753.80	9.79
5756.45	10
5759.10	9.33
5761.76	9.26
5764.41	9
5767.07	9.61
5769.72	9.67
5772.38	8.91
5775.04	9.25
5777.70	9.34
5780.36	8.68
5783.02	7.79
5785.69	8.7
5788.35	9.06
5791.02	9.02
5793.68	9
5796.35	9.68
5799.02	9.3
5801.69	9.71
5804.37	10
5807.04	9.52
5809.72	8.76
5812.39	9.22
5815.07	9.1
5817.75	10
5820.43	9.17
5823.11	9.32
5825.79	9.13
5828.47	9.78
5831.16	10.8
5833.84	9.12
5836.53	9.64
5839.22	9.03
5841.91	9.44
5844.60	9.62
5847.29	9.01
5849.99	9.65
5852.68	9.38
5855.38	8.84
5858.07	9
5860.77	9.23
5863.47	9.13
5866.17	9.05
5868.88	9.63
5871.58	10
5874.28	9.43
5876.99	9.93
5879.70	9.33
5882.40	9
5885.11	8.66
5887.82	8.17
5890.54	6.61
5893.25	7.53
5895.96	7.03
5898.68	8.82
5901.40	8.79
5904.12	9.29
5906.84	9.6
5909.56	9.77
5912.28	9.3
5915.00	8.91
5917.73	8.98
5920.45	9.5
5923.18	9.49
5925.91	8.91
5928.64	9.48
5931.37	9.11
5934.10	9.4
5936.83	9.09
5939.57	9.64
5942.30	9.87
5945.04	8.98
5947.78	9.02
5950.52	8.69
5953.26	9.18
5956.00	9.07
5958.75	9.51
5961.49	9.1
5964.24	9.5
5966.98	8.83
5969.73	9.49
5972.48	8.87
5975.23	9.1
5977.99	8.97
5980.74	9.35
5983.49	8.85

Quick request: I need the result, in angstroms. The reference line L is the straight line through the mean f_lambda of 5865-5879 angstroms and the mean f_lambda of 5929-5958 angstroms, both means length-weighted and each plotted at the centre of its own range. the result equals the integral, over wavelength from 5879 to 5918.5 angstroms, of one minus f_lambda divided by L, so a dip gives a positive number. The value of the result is 3.41 angstroms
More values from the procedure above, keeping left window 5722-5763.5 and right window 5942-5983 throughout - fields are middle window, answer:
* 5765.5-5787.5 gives 1.2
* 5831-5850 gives -0.1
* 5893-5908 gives 1.1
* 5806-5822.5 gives 0.2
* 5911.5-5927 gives 0.1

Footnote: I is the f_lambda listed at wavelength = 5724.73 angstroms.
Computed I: 8.92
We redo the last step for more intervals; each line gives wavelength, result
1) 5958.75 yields 9.51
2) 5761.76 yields 9.26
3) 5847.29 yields 9.01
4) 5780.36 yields 8.68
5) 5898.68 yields 8.82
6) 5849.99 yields 9.65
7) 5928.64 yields 9.48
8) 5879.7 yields 9.33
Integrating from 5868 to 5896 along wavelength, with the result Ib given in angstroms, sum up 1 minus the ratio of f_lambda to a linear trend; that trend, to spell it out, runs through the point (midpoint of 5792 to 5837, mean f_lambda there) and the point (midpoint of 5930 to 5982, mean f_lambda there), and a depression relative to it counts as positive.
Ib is 1.9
